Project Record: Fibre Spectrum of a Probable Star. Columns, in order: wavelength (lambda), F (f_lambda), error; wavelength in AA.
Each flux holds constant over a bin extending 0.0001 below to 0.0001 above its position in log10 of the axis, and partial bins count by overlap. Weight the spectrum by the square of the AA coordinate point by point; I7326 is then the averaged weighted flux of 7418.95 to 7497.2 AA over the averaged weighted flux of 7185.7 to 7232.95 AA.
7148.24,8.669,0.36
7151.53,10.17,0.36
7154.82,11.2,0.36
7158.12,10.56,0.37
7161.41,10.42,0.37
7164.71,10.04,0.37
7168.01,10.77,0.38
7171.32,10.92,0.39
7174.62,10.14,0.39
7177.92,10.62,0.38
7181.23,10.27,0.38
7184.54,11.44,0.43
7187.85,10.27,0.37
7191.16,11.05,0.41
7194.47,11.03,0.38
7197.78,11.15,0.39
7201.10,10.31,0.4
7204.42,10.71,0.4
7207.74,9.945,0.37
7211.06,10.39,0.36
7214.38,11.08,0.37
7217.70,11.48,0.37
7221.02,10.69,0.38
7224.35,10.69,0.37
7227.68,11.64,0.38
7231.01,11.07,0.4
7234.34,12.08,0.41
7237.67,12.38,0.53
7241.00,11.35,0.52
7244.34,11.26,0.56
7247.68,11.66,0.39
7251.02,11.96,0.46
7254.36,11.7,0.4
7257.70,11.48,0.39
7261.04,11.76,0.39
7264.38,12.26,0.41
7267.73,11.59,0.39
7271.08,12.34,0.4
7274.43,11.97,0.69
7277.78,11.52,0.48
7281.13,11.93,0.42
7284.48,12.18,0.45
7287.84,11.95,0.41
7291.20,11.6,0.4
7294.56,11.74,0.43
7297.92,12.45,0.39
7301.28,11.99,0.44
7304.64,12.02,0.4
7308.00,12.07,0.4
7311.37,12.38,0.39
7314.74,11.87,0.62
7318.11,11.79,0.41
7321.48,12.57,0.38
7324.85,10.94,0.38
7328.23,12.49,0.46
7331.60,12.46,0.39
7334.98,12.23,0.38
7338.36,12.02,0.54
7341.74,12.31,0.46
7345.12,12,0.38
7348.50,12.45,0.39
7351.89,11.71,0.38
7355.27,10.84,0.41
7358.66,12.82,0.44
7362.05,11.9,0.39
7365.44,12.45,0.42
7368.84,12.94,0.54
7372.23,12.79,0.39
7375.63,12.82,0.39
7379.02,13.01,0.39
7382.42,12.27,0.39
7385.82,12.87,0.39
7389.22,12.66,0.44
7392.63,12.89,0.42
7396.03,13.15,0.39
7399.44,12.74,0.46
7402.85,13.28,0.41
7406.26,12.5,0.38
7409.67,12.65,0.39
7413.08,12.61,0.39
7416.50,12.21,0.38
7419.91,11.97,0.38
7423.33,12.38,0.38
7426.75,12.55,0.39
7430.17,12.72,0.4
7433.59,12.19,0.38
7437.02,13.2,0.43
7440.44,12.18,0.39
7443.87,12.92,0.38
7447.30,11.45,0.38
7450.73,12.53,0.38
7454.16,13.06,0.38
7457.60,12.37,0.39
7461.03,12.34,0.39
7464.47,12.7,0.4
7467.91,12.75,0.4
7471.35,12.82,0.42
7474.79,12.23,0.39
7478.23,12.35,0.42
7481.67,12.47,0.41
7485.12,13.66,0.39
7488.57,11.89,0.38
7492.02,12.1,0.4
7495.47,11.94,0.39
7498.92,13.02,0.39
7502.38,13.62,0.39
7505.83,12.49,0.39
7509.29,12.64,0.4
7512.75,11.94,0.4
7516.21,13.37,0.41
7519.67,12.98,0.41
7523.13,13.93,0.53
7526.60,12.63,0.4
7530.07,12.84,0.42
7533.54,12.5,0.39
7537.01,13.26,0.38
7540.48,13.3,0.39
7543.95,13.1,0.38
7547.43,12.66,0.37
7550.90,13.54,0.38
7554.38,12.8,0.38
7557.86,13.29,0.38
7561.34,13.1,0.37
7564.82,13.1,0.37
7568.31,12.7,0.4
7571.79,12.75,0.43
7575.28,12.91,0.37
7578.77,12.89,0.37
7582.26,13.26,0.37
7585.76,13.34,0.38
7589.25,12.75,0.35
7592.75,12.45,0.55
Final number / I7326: 1.23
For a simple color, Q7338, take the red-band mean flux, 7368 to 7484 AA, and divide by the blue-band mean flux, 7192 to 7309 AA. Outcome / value 1.1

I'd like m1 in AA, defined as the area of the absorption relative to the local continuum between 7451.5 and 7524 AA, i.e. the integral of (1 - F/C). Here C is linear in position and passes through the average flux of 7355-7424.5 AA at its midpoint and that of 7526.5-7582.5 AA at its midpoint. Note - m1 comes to 0.81 AA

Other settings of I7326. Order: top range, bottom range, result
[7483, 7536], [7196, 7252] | 1.24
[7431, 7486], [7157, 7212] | 1.28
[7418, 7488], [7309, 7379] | 1.06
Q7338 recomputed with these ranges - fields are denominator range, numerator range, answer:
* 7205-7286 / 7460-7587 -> 1.12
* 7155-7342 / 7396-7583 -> 1.11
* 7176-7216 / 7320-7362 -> 1.13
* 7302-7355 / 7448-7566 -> 1.06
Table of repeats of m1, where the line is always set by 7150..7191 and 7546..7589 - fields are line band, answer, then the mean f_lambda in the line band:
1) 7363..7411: -3.5 AA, 12.8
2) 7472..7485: -0.1 AA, 12.6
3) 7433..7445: -0.4 AA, 12.6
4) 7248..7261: -0.7 AA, 11.7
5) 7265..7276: -0.8 AA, 12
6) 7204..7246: -0.9 AA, 11.1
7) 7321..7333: -0.5 AA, 12.1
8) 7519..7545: -0.5 AA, 13.1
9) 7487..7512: 0.2 AA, 12.5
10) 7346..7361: -0.3 AA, 12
